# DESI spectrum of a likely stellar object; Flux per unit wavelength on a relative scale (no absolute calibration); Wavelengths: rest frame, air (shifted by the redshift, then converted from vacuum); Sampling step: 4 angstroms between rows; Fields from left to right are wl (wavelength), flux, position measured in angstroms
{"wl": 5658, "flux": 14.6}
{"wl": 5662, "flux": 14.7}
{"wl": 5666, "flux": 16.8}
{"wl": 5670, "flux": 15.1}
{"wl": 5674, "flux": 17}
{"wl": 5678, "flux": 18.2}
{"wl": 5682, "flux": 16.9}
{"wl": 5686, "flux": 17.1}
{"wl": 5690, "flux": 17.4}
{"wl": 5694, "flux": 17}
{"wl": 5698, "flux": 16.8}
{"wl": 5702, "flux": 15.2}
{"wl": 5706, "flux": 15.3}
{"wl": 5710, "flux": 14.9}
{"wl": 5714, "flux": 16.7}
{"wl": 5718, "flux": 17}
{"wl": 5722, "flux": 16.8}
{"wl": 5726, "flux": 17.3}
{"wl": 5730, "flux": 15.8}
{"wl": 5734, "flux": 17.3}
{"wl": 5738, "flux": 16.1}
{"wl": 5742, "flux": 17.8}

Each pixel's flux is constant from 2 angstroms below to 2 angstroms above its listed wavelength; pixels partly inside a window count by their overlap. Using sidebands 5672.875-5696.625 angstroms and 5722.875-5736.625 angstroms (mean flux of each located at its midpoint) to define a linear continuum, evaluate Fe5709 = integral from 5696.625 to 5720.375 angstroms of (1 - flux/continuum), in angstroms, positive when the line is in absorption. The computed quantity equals 1.43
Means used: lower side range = 17.3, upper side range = 16.8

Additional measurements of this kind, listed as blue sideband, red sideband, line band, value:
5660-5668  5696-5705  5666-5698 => -2.2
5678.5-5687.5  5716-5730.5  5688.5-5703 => 0.3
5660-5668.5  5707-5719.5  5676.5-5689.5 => -1.2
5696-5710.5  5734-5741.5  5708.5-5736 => -0.6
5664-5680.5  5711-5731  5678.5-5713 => 0.6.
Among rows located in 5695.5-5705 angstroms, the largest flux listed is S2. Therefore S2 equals 16.8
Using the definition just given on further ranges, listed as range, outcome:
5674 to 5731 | 18.2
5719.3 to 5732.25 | 17.3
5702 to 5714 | 16.7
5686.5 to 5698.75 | 17.4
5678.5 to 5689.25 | 17.1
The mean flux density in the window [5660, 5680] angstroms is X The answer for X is 16.4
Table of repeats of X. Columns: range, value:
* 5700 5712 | 15.1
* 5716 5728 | 17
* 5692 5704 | 16.3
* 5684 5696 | 17.2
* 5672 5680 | 17.6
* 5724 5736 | 16.8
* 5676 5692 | 17.4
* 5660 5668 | 15.8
